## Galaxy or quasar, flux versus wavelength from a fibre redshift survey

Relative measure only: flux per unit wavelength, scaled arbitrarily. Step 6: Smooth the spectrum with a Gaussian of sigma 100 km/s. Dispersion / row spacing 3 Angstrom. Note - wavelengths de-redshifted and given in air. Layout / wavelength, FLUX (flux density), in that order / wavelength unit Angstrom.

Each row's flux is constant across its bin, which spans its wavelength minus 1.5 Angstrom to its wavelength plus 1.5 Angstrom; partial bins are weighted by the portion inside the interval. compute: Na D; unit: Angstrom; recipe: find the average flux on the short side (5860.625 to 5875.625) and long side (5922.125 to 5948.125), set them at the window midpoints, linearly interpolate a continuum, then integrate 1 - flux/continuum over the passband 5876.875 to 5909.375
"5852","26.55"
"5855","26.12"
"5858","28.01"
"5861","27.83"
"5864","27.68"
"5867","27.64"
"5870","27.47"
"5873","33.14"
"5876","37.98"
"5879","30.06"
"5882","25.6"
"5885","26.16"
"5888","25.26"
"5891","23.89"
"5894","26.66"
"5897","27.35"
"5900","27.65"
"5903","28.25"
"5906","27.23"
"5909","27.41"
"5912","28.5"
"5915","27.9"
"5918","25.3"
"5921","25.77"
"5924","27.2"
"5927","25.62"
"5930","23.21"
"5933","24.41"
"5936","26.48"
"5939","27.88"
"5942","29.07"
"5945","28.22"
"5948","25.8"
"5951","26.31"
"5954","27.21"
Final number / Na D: 1.5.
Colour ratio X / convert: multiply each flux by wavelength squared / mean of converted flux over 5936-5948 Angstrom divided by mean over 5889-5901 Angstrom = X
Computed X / 1.08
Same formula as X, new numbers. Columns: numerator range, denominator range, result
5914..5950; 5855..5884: 0.92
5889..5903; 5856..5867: 0.97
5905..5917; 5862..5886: 0.95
